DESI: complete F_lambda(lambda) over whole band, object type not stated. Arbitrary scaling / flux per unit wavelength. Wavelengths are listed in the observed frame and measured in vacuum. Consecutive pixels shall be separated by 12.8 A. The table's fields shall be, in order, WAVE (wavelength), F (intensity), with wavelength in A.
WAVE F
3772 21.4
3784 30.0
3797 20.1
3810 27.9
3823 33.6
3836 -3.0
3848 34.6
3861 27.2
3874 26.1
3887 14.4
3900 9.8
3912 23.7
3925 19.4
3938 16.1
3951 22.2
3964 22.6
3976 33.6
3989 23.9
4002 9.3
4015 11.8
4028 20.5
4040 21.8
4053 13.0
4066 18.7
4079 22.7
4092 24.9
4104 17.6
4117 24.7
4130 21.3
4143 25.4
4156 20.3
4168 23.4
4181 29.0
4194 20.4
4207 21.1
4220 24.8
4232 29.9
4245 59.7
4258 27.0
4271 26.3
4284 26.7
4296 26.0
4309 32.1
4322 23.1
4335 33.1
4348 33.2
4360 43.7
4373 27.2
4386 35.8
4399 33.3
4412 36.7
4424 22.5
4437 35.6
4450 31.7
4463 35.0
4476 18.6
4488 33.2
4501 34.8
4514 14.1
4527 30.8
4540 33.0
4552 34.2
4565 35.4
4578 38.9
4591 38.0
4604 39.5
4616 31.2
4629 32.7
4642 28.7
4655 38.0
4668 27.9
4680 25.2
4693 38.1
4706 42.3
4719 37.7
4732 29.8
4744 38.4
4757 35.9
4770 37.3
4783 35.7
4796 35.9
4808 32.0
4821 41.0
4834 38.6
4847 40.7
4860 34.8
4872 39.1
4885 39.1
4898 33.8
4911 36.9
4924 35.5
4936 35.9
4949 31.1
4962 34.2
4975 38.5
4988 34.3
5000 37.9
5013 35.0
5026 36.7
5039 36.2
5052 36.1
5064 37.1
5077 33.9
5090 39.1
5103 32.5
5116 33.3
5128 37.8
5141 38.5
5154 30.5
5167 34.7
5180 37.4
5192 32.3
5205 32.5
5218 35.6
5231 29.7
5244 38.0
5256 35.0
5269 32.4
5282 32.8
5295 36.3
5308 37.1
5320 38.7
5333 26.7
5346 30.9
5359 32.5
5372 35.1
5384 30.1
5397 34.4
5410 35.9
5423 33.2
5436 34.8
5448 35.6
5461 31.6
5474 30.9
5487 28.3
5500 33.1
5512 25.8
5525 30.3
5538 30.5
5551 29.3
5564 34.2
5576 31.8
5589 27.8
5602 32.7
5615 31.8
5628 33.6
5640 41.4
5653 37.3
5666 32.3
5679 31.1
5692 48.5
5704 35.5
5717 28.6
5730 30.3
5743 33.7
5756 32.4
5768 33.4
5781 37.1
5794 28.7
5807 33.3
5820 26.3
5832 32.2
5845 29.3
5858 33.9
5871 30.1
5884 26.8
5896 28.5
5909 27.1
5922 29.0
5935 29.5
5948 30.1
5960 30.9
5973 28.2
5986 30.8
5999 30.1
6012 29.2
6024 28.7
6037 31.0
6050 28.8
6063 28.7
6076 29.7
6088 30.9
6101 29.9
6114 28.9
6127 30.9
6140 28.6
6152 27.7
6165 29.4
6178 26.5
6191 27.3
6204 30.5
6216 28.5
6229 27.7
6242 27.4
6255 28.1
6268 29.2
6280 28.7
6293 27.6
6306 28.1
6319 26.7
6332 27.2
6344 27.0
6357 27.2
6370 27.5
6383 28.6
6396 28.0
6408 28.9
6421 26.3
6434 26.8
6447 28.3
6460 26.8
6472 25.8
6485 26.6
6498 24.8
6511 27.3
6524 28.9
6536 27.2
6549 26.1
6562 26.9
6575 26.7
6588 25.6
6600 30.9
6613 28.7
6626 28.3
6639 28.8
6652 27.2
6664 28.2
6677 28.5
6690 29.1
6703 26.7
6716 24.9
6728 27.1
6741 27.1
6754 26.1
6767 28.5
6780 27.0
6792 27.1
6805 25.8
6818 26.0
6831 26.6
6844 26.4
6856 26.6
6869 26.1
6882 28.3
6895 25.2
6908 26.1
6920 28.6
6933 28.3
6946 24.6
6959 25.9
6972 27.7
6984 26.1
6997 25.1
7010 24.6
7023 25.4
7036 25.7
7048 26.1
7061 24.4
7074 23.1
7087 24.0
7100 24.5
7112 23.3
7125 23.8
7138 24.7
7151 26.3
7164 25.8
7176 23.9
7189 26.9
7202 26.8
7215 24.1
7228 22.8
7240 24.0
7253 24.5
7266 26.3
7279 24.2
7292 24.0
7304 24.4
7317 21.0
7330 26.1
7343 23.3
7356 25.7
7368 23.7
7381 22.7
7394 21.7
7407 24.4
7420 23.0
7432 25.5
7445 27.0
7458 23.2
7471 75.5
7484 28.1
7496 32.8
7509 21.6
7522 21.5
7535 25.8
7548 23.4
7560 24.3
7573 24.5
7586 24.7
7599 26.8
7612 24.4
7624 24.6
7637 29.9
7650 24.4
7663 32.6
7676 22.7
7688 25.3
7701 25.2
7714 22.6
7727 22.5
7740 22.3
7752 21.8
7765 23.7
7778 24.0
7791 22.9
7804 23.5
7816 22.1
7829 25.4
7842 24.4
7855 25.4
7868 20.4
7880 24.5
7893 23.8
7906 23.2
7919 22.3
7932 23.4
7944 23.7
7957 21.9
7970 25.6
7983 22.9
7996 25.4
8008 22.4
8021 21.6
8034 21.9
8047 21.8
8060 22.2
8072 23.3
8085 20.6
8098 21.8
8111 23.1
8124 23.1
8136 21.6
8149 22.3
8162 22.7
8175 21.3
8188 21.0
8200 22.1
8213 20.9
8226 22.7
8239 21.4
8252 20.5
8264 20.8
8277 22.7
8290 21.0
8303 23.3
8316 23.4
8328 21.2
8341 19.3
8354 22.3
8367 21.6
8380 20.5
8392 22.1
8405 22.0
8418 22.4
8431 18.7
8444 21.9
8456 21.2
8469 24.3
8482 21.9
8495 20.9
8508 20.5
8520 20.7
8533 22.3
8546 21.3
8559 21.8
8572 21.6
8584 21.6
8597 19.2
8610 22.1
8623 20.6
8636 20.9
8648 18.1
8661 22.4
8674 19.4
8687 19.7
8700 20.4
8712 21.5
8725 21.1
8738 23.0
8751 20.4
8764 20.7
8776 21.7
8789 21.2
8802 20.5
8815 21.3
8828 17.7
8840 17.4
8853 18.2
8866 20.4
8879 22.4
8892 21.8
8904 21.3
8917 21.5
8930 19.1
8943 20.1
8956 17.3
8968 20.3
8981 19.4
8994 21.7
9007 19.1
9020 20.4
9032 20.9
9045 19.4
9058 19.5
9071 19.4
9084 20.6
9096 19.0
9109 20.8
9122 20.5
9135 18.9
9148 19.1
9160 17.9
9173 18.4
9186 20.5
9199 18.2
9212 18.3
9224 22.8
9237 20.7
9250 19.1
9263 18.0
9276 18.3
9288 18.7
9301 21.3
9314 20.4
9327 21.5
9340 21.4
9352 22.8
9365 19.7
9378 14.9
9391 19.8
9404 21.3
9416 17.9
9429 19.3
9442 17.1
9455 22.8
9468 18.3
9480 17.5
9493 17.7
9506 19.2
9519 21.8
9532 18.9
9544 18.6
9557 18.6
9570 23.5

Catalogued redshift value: 0.138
